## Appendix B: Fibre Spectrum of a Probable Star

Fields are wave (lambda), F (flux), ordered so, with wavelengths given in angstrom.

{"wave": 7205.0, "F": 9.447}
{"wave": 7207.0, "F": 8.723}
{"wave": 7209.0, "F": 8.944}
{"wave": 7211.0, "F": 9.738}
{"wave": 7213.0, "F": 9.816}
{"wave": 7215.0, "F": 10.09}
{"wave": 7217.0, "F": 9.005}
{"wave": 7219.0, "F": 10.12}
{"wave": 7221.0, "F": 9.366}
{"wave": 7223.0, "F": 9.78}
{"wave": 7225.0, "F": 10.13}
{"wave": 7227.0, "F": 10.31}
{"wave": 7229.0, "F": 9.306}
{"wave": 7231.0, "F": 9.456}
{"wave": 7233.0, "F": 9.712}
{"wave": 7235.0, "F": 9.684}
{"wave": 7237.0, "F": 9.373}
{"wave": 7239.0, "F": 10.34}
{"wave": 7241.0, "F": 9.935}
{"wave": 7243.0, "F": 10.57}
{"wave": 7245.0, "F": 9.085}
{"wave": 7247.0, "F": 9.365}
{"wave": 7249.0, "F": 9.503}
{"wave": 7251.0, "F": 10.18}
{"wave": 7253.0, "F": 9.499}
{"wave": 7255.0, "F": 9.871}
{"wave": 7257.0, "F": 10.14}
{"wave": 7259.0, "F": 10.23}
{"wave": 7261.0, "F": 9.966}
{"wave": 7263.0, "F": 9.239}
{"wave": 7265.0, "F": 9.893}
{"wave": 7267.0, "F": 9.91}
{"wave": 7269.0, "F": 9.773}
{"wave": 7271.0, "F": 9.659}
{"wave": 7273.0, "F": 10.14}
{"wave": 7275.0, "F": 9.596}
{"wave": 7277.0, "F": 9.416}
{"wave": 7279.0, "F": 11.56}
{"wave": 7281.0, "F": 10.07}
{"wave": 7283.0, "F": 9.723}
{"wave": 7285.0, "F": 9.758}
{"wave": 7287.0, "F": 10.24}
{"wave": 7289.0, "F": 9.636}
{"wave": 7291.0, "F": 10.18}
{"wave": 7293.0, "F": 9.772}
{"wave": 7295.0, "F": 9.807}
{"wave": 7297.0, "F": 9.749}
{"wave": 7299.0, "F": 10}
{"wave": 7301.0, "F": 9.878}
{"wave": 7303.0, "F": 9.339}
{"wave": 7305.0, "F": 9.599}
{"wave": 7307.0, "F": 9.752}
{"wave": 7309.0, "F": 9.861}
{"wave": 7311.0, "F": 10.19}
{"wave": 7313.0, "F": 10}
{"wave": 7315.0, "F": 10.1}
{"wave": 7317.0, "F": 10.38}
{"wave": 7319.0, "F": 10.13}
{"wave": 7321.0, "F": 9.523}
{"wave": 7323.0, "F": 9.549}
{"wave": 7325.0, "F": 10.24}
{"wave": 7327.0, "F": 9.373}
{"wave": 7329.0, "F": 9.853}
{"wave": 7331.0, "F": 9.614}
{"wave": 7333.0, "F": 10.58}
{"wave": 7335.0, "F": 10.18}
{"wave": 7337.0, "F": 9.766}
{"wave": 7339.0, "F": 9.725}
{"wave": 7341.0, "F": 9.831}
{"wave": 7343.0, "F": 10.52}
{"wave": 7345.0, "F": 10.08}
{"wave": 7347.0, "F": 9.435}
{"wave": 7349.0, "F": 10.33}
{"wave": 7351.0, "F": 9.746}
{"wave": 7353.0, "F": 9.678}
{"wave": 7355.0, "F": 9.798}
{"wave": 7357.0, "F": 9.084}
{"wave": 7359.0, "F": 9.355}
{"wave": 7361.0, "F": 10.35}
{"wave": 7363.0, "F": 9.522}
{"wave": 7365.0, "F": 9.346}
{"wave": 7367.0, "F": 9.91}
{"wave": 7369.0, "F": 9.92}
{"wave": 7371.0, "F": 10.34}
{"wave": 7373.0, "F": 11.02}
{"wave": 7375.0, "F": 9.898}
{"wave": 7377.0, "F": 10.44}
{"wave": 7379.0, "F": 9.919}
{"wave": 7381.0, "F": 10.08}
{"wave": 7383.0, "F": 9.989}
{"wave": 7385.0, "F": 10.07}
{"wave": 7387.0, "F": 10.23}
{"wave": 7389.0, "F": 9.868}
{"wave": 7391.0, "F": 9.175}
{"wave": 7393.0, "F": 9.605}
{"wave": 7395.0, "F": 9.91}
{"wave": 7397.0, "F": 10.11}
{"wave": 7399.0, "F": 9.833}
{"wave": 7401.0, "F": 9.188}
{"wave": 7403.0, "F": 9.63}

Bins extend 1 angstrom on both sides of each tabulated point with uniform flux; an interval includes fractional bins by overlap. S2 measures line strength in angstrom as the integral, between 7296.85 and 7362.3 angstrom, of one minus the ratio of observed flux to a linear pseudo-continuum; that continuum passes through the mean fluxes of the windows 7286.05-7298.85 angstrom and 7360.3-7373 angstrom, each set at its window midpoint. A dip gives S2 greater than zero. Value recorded 0.5 angstrom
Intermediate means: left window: 9.9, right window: 9.98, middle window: 9.87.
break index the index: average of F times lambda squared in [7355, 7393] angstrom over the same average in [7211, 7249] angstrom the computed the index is 1.06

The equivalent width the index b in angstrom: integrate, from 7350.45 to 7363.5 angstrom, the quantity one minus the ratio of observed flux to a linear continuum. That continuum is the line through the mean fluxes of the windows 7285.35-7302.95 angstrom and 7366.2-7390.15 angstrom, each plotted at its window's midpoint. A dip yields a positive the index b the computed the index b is 0.5 angstrom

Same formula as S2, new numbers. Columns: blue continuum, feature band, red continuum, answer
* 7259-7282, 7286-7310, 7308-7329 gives 0.3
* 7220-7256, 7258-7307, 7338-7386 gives -0.3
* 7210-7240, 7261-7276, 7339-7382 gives 0.1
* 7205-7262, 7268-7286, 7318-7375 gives -0.3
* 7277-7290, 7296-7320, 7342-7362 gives 0.2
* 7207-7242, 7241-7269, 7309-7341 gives -0.1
